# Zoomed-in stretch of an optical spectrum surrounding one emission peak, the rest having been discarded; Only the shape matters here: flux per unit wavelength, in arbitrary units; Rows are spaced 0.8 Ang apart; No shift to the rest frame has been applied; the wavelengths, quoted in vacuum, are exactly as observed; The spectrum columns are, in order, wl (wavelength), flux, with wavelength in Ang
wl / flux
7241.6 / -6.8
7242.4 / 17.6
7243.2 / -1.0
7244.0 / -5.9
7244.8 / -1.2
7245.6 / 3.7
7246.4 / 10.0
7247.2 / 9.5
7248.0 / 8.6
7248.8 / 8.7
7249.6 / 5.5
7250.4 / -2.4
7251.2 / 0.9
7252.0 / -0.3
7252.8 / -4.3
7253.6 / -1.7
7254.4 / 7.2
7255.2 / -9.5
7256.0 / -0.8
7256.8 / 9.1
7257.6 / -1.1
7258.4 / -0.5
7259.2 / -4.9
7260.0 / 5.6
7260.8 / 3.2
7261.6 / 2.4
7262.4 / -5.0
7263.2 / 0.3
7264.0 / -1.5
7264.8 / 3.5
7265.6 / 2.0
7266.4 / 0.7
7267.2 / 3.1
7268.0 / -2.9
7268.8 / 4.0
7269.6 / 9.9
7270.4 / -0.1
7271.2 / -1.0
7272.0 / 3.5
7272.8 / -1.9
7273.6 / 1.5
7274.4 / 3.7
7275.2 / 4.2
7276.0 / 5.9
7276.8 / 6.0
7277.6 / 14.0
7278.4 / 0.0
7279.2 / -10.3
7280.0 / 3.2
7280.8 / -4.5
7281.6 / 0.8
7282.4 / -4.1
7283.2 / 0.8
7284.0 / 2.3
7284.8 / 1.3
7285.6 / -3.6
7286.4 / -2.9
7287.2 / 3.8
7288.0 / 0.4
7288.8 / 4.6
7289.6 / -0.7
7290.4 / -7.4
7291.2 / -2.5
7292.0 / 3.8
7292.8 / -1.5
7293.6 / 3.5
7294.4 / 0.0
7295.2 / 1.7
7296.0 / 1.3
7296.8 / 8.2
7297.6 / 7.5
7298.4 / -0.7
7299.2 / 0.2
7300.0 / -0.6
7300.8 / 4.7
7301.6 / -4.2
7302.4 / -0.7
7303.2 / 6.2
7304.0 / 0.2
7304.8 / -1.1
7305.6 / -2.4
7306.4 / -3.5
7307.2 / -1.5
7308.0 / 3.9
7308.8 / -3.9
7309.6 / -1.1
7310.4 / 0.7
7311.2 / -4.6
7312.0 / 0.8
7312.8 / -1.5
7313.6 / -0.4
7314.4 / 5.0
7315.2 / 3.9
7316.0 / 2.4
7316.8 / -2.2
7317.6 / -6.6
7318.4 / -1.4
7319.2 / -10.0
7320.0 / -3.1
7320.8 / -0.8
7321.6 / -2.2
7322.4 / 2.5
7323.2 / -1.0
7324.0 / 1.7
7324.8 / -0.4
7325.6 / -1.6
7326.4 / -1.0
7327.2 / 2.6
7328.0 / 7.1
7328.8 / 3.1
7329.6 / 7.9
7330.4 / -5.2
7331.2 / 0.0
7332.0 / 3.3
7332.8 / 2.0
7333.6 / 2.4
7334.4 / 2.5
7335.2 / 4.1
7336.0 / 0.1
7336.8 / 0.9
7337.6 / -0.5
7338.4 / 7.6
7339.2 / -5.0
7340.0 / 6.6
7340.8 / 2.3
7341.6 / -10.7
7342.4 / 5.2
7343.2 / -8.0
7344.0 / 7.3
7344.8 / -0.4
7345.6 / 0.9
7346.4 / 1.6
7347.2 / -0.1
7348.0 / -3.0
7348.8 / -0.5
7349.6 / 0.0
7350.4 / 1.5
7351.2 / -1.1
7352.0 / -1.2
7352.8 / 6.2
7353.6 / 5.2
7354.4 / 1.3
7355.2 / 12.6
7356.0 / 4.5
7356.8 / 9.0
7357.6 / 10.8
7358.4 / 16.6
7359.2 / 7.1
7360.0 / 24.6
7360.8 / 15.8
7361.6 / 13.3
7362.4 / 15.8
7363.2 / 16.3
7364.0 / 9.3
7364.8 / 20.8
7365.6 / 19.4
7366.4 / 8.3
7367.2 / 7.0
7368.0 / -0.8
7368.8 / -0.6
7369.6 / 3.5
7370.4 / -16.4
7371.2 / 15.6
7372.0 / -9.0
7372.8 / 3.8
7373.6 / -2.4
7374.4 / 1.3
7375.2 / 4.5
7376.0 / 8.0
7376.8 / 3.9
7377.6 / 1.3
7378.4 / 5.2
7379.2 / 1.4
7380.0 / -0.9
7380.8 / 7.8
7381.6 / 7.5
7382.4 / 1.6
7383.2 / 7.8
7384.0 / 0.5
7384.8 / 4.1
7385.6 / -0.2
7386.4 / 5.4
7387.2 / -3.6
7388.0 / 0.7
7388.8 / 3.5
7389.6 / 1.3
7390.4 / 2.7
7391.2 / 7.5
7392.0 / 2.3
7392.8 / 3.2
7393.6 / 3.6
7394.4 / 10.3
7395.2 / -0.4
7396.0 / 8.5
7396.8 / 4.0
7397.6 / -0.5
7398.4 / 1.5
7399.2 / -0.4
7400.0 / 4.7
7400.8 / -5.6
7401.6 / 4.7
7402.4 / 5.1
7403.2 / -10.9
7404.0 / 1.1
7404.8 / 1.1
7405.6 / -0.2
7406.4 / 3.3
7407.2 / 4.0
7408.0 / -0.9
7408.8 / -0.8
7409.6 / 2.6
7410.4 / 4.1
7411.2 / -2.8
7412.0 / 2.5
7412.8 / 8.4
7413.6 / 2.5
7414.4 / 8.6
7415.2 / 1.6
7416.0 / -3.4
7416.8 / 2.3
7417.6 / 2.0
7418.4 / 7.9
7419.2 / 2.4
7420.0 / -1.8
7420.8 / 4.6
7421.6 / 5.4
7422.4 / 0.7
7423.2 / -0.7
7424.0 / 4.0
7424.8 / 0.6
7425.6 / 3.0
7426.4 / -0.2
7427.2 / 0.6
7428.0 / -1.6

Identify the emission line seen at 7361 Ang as [O II]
